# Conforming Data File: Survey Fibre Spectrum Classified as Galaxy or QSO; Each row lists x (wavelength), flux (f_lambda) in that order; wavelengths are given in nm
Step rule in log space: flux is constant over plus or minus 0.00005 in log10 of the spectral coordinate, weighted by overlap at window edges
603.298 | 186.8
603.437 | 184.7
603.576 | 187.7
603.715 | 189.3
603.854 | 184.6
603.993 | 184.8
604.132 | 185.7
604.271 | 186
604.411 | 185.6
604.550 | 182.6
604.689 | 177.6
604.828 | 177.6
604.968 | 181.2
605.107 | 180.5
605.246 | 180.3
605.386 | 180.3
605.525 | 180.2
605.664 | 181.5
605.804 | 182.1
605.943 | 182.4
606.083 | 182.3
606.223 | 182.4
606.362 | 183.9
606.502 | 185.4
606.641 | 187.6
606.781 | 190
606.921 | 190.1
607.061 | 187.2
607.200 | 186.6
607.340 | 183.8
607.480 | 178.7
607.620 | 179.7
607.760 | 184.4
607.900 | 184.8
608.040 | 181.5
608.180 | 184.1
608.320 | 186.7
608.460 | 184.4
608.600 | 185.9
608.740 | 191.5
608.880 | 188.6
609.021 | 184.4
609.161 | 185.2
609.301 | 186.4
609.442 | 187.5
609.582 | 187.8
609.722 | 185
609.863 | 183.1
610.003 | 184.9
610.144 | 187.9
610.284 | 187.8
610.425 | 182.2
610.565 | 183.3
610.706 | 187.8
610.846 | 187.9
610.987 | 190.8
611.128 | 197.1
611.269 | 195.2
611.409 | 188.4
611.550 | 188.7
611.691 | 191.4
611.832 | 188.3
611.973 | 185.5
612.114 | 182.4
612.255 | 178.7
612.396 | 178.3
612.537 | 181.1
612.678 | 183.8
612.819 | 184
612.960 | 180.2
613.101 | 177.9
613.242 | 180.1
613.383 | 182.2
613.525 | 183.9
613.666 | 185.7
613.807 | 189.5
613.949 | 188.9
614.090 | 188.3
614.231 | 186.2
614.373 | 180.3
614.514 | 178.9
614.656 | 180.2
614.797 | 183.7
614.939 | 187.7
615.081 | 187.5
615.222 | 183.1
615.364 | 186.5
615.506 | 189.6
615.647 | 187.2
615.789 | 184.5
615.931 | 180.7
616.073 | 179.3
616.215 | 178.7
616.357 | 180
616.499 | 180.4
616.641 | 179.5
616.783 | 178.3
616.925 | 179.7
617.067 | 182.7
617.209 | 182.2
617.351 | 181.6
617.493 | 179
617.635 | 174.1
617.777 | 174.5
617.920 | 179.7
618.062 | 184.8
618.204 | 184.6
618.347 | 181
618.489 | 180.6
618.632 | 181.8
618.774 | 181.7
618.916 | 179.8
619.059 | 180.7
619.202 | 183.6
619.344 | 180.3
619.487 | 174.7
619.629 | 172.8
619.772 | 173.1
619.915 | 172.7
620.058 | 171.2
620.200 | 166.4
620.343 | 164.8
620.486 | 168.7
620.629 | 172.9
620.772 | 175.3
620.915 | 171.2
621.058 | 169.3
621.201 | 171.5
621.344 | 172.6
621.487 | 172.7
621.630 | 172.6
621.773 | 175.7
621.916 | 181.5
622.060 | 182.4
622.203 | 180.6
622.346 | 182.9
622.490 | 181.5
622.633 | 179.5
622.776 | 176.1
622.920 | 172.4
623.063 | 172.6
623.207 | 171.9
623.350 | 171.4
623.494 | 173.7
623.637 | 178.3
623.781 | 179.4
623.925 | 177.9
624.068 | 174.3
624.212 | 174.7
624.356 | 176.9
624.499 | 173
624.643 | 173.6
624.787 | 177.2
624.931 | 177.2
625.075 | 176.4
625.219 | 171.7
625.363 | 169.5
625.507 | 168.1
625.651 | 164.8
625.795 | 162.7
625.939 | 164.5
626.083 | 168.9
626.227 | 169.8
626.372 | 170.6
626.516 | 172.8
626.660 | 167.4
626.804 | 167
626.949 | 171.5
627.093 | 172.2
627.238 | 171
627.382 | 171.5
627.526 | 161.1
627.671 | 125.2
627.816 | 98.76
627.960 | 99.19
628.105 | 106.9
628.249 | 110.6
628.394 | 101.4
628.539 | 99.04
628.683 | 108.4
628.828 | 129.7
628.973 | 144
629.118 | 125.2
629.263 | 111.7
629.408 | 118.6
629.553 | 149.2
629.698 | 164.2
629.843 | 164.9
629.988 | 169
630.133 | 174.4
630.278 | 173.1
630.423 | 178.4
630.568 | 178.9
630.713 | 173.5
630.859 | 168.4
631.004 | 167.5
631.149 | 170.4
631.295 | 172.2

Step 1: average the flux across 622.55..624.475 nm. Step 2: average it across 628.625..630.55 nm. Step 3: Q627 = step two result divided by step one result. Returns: 0.84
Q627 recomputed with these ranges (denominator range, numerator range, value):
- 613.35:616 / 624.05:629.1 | 0.83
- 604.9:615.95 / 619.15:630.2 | 0.88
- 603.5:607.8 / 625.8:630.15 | 0.79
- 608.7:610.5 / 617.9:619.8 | 0.97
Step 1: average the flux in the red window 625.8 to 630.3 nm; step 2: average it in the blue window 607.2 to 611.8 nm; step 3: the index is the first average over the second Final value 0.78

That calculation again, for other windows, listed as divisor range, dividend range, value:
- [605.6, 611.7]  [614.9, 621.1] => 0.96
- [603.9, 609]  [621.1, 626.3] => 0.95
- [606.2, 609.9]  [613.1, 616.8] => 0.99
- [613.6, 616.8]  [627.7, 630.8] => 0.75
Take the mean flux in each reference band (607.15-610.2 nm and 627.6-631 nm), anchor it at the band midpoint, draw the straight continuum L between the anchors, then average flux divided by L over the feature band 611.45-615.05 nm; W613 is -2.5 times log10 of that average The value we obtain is -0.06 mag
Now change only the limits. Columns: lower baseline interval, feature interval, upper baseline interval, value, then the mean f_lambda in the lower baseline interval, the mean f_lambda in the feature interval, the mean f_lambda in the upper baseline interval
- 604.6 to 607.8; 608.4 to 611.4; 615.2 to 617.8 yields -0.030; 183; 187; 181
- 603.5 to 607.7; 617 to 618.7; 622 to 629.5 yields -0.078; 184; 181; 158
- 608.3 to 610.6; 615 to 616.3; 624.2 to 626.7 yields -0.022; 186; 184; 171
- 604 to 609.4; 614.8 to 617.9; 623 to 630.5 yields -0.067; 184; 182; 157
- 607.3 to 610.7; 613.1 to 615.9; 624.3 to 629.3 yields -0.062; 185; 185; 151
